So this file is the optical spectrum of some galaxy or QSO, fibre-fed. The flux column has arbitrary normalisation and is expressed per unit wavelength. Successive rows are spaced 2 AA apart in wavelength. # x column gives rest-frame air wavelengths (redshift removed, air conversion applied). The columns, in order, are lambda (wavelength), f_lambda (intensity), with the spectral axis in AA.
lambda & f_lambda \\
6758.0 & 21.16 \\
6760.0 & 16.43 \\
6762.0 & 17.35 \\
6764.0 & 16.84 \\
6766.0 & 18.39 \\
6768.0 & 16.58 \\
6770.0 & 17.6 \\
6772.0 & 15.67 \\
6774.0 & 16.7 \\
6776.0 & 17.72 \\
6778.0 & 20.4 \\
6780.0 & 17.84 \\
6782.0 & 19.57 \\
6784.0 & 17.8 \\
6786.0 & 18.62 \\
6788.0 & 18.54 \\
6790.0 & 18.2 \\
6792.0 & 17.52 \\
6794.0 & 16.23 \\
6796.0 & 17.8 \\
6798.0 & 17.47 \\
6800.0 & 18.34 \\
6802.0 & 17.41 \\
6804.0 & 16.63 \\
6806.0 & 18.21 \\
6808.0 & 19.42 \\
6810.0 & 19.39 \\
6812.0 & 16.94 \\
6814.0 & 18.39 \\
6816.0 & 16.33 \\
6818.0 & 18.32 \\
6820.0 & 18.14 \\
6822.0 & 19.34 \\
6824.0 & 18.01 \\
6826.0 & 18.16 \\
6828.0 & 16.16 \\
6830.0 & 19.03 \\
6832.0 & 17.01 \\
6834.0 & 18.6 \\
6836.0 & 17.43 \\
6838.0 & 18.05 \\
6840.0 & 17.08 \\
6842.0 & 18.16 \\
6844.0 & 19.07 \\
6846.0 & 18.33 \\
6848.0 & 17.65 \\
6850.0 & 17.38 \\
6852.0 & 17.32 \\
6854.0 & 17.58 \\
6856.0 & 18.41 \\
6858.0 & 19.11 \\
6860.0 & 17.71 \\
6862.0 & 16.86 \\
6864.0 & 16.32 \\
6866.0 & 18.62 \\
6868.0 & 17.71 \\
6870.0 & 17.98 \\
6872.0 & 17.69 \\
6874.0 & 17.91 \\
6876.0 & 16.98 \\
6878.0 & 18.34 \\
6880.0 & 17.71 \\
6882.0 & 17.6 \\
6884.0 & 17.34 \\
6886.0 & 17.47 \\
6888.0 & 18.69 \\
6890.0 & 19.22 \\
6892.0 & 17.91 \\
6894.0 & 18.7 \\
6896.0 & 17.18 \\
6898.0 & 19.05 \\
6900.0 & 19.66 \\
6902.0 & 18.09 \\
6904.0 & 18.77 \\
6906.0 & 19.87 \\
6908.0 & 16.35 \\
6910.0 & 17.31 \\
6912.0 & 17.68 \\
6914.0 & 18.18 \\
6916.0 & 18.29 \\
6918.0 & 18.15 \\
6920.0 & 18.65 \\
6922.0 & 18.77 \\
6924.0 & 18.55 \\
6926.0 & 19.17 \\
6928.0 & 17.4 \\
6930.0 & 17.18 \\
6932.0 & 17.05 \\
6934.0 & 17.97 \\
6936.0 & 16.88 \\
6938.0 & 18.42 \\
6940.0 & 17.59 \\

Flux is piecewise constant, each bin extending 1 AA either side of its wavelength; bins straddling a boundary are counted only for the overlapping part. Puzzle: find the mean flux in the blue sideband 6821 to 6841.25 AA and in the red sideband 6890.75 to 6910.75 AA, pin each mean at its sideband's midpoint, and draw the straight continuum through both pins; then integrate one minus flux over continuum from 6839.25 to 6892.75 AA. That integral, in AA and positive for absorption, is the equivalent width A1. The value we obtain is 0.7 AA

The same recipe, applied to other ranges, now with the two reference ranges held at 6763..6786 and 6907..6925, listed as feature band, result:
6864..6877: 0.2 AA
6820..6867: 0.0 AA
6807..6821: -0.2 AA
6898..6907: -0.6 AA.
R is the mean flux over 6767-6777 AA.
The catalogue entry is 16.9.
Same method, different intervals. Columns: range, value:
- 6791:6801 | 17.5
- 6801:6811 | 18.2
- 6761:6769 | 17.3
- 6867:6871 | 17.8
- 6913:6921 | 18.3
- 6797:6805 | 17.5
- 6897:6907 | 19.1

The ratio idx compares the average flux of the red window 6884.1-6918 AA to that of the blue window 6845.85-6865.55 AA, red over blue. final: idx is 1.03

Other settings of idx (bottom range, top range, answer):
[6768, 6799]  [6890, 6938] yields 1.02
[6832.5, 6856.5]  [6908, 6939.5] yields 1.00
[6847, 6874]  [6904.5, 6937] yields 1.01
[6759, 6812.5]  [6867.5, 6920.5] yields 1.02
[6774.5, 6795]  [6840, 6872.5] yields 0.98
